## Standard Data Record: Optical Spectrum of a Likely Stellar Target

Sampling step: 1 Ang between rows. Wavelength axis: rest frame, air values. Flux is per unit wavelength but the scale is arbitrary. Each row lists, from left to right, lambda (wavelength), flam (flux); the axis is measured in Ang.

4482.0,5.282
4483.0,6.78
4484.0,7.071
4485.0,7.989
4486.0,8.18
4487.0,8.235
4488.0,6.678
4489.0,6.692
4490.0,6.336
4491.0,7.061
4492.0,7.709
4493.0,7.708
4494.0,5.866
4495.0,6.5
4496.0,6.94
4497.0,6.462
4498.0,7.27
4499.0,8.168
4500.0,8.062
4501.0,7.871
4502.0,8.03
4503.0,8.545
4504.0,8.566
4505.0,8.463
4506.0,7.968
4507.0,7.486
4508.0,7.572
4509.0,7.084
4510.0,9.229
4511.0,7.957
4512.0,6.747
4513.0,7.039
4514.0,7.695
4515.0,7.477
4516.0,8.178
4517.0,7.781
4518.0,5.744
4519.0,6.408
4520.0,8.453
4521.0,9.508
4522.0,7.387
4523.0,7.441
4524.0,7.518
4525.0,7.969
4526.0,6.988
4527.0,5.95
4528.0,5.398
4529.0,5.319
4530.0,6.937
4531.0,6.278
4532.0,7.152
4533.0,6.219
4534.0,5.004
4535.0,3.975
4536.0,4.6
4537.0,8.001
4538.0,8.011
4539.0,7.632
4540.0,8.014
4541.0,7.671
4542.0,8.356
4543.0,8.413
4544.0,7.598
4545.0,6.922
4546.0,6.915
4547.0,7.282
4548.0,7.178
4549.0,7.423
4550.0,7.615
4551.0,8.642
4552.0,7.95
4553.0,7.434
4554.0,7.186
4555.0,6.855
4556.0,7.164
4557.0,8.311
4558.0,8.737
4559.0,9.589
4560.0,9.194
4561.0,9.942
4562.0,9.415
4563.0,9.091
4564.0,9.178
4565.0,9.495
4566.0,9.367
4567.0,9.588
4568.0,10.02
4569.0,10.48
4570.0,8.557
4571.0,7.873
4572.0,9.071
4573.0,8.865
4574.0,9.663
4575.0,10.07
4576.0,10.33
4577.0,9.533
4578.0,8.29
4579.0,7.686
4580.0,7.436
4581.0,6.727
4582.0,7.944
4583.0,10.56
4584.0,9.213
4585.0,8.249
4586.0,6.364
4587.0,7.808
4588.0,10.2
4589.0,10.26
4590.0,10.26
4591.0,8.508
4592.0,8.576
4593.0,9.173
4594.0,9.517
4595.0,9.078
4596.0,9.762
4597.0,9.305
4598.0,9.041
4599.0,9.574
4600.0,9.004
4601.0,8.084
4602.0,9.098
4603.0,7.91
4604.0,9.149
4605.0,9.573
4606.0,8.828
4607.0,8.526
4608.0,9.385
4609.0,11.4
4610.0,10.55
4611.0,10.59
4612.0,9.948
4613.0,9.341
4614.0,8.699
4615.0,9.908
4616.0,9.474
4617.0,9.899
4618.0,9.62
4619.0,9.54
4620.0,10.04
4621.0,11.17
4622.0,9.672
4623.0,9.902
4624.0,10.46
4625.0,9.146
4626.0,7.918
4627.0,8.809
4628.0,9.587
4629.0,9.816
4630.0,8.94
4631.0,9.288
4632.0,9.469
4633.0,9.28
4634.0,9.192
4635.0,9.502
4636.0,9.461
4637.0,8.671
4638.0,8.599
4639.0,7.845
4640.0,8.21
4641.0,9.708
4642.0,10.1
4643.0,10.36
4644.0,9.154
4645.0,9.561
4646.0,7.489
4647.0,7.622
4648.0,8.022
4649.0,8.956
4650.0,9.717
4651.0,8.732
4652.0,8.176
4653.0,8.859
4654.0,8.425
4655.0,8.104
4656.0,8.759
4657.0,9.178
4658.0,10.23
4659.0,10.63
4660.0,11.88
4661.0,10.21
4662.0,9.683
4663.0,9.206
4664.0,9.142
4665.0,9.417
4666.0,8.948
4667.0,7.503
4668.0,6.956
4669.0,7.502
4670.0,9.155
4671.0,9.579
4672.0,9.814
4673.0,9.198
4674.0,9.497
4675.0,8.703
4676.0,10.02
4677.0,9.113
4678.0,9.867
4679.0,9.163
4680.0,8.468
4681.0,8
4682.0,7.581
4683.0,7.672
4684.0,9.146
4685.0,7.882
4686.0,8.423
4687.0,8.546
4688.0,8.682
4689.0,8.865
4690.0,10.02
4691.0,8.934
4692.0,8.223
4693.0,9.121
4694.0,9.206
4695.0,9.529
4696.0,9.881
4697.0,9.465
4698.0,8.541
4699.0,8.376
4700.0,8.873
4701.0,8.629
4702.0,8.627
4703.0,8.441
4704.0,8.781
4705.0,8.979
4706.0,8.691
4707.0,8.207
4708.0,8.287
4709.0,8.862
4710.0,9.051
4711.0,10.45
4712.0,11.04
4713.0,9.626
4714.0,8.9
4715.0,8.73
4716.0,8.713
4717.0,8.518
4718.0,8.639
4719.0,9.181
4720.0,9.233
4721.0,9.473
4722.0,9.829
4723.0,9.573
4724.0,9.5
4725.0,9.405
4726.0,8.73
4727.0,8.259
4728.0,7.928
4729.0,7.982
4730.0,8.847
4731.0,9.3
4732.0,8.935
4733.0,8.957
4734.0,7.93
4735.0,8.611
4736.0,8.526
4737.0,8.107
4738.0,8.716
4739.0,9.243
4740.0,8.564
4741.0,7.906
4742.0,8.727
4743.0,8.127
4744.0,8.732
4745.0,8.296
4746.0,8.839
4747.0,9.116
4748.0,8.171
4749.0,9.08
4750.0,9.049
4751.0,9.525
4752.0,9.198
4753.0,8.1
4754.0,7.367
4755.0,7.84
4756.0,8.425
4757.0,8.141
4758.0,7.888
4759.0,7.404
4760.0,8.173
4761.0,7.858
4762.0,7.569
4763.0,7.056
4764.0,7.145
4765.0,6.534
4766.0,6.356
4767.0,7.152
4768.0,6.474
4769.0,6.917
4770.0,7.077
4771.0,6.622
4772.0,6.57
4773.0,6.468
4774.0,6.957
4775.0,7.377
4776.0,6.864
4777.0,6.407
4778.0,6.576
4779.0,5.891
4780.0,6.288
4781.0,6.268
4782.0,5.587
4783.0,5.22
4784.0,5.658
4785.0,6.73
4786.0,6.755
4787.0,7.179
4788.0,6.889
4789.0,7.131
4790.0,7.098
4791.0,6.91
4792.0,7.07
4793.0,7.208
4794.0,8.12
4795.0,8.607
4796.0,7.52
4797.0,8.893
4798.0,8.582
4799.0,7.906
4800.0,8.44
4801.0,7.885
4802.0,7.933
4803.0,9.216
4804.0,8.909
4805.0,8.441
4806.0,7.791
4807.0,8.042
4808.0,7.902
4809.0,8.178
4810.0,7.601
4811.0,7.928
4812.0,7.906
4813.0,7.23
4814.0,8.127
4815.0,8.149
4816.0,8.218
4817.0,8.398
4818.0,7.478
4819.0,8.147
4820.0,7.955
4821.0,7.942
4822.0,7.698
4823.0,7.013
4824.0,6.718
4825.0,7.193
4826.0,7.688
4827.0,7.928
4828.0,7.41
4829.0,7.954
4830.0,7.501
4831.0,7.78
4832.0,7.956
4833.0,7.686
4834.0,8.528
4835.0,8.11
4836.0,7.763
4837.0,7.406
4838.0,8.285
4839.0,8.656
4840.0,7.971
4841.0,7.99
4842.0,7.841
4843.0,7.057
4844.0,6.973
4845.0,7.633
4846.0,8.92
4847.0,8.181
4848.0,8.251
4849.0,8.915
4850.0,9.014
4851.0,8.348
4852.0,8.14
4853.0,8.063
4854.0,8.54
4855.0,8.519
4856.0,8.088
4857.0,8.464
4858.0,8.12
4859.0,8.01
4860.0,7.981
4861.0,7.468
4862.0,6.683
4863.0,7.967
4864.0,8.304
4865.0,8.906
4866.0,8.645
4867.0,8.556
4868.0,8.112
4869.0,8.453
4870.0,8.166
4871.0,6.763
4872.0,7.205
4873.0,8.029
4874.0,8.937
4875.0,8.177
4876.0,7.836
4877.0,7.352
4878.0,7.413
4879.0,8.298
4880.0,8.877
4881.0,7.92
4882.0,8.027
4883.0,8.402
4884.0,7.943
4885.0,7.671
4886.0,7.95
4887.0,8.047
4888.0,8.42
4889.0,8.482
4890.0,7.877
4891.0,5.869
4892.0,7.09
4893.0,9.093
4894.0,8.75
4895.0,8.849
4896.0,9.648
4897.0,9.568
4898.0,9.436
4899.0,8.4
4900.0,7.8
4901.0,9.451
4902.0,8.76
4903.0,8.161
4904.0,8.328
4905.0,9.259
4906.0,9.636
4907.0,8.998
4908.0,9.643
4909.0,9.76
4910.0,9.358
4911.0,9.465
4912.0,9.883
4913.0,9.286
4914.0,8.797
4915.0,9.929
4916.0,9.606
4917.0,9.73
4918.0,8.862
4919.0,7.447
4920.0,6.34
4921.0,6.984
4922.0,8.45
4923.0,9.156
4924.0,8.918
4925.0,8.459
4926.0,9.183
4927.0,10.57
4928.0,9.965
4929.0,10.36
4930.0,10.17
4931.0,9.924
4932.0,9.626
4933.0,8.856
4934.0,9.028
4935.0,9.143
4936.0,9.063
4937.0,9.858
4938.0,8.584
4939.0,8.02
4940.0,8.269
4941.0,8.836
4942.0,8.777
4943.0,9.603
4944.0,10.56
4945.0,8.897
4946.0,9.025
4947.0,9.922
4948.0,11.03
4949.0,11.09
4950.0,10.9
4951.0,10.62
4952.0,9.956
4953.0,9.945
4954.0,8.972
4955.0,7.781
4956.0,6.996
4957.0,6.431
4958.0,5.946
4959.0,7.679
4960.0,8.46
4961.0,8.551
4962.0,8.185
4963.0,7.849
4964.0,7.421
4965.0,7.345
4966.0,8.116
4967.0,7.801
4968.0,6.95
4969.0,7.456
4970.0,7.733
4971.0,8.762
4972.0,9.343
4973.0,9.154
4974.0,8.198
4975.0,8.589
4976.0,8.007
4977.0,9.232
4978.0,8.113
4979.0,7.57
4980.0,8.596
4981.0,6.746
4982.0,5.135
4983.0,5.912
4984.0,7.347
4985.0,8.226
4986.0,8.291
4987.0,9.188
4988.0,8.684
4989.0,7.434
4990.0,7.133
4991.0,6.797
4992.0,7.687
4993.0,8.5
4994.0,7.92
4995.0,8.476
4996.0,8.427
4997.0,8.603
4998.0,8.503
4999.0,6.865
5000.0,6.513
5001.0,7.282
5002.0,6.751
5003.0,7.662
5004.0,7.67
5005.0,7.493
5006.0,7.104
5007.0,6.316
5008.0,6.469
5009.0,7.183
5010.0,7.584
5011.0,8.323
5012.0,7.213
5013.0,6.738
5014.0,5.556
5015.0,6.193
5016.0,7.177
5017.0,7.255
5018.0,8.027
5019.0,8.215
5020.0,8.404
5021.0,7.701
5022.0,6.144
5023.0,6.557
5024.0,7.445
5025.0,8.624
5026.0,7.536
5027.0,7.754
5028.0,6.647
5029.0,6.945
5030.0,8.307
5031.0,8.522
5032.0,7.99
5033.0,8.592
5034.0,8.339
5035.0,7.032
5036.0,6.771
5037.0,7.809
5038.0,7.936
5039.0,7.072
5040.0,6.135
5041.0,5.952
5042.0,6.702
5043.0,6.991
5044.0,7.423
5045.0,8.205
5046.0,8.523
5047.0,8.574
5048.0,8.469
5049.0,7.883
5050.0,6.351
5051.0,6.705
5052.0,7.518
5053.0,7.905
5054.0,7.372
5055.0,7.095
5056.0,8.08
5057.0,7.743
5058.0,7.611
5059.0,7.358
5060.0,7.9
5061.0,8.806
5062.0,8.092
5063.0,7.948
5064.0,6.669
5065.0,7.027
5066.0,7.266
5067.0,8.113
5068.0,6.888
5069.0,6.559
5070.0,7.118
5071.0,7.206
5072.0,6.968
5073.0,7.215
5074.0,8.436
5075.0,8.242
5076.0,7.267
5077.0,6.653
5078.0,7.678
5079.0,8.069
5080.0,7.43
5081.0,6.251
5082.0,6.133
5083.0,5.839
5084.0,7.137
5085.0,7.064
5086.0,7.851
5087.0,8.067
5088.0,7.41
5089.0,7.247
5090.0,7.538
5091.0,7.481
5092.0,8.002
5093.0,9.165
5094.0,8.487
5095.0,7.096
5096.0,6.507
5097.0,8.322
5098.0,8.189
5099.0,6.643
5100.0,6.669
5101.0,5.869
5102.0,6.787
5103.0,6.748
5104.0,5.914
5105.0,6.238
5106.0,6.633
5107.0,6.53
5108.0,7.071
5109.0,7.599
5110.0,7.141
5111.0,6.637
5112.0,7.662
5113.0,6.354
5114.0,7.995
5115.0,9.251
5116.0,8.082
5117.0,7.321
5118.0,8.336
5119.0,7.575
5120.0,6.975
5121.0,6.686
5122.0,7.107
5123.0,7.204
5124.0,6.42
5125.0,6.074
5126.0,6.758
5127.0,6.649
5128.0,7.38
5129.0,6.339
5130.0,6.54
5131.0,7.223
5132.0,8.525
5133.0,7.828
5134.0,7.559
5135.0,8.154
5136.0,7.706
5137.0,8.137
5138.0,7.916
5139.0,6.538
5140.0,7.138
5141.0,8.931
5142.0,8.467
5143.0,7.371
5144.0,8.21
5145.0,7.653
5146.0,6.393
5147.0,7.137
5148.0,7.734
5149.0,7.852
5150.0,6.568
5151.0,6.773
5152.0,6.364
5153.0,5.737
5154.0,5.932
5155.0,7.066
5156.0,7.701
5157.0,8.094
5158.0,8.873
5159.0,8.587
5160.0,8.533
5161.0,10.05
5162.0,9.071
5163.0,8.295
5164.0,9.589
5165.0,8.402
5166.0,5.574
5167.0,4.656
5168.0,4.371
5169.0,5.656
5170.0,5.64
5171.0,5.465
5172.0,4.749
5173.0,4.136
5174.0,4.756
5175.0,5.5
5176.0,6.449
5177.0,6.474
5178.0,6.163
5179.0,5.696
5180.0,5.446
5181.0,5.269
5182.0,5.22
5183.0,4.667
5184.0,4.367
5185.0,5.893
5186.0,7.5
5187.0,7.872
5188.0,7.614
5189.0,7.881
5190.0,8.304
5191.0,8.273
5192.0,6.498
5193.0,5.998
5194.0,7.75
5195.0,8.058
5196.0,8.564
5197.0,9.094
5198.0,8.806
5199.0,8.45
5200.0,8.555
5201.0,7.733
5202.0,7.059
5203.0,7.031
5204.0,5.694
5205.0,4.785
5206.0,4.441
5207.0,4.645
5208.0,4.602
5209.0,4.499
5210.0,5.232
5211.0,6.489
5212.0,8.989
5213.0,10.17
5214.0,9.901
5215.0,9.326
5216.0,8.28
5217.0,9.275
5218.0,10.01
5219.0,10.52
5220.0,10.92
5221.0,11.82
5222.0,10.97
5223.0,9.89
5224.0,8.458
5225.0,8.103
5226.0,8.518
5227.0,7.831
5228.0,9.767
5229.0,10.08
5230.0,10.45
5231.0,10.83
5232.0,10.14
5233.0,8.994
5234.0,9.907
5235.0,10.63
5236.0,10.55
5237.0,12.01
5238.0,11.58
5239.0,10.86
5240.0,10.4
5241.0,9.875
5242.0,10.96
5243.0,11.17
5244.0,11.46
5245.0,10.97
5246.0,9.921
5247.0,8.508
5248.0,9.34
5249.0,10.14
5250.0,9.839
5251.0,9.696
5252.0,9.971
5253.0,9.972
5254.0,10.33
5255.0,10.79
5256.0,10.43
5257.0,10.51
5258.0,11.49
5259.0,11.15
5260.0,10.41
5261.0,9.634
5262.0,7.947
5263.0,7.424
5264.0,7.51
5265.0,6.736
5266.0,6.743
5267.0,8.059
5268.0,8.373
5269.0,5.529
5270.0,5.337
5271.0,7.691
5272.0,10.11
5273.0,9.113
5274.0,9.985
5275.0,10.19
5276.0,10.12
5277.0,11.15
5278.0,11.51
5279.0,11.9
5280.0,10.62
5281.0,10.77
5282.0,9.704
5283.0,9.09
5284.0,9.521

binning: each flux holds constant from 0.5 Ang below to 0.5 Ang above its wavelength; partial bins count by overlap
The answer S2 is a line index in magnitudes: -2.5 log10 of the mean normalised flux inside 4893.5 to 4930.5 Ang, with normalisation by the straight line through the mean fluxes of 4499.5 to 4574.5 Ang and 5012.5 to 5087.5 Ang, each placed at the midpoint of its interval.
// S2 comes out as -0.20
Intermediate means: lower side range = 7.8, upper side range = 7.41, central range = 9.06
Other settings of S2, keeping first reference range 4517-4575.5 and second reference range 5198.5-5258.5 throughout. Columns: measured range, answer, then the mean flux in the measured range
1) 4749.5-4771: 0.082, 7.65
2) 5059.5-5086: 0.213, 7.32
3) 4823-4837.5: 0.100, 7.66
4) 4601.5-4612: -0.198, 9.52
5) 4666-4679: -0.108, 8.92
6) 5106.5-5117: 0.207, 7.43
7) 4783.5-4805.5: 0.087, 7.69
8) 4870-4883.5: 0.072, 7.95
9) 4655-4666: -0.204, 9.71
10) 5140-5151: 0.195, 7.57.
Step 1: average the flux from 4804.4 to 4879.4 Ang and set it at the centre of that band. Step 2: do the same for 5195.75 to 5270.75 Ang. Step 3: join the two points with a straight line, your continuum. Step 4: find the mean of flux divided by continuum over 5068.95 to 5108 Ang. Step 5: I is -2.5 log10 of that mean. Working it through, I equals 0.194 mag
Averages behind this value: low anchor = 7.96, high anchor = 9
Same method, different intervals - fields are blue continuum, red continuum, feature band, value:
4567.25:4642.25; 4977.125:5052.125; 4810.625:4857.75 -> 0.039 mag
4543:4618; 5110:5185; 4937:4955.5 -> -0.237 mag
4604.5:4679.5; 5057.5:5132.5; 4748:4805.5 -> 0.171 mag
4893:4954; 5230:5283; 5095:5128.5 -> 0.327 mag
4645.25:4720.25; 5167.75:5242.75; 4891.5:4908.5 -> -0.048 mag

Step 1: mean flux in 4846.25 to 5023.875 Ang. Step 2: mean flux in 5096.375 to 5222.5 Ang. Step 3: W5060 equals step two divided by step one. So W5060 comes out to 0.9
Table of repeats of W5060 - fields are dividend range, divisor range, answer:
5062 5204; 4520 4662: 0.82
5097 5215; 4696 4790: 0.87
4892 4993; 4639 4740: 0.97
